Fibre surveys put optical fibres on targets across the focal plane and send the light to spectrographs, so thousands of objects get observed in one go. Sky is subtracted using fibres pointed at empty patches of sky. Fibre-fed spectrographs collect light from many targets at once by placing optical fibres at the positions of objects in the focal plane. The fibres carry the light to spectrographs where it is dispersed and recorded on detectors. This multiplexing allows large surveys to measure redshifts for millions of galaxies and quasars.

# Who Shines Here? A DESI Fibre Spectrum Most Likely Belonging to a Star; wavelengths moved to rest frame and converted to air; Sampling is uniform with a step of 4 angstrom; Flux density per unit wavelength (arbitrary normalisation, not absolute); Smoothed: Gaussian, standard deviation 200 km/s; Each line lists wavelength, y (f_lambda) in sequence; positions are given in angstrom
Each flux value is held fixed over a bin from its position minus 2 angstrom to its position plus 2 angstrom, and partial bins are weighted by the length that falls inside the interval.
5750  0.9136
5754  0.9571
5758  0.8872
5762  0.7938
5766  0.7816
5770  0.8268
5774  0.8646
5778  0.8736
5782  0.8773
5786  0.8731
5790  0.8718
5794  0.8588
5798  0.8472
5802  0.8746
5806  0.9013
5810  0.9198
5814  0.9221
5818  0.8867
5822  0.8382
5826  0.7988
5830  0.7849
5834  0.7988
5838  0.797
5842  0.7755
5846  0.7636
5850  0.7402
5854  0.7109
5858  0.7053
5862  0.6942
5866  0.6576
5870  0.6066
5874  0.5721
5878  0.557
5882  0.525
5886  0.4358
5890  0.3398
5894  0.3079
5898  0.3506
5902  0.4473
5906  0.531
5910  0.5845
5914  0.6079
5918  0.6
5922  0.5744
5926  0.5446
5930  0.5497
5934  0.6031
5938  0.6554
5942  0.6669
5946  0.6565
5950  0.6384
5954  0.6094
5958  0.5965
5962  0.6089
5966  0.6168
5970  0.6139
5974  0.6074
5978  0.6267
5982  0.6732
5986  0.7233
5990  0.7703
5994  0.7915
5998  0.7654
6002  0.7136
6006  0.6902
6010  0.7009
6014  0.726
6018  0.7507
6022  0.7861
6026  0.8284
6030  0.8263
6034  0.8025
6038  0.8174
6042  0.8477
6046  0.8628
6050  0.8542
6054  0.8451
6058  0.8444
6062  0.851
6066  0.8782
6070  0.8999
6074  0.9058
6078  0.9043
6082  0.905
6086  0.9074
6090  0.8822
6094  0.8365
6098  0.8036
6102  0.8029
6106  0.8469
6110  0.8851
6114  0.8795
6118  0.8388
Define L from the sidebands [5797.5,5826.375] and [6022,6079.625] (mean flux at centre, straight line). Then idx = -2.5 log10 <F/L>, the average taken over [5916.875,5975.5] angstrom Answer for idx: 0.379 mag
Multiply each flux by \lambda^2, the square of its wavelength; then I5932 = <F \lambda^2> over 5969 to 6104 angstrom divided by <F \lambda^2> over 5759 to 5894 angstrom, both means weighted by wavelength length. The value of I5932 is 1.14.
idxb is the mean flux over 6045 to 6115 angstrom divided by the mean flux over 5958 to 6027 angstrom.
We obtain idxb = 1.2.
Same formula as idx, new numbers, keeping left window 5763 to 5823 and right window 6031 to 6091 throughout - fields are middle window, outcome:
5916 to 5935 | 0.45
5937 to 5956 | 0.32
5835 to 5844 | 0.10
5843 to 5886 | 0.32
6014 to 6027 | 0.12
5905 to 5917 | 0.44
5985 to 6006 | 0.16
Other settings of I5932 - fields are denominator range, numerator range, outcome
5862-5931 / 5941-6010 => 1.32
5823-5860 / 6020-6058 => 1.16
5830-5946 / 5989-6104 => 1.44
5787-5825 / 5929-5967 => 0.74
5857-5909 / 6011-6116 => 1.74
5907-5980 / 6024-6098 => 1.47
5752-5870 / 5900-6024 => 0.83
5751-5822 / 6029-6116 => 1.09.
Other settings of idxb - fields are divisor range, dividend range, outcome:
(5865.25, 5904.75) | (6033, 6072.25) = 1.79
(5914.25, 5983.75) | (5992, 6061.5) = 1.29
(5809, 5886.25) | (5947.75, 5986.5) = 0.86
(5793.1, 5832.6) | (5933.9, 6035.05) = 0.81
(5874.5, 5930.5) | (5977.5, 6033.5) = 1.50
